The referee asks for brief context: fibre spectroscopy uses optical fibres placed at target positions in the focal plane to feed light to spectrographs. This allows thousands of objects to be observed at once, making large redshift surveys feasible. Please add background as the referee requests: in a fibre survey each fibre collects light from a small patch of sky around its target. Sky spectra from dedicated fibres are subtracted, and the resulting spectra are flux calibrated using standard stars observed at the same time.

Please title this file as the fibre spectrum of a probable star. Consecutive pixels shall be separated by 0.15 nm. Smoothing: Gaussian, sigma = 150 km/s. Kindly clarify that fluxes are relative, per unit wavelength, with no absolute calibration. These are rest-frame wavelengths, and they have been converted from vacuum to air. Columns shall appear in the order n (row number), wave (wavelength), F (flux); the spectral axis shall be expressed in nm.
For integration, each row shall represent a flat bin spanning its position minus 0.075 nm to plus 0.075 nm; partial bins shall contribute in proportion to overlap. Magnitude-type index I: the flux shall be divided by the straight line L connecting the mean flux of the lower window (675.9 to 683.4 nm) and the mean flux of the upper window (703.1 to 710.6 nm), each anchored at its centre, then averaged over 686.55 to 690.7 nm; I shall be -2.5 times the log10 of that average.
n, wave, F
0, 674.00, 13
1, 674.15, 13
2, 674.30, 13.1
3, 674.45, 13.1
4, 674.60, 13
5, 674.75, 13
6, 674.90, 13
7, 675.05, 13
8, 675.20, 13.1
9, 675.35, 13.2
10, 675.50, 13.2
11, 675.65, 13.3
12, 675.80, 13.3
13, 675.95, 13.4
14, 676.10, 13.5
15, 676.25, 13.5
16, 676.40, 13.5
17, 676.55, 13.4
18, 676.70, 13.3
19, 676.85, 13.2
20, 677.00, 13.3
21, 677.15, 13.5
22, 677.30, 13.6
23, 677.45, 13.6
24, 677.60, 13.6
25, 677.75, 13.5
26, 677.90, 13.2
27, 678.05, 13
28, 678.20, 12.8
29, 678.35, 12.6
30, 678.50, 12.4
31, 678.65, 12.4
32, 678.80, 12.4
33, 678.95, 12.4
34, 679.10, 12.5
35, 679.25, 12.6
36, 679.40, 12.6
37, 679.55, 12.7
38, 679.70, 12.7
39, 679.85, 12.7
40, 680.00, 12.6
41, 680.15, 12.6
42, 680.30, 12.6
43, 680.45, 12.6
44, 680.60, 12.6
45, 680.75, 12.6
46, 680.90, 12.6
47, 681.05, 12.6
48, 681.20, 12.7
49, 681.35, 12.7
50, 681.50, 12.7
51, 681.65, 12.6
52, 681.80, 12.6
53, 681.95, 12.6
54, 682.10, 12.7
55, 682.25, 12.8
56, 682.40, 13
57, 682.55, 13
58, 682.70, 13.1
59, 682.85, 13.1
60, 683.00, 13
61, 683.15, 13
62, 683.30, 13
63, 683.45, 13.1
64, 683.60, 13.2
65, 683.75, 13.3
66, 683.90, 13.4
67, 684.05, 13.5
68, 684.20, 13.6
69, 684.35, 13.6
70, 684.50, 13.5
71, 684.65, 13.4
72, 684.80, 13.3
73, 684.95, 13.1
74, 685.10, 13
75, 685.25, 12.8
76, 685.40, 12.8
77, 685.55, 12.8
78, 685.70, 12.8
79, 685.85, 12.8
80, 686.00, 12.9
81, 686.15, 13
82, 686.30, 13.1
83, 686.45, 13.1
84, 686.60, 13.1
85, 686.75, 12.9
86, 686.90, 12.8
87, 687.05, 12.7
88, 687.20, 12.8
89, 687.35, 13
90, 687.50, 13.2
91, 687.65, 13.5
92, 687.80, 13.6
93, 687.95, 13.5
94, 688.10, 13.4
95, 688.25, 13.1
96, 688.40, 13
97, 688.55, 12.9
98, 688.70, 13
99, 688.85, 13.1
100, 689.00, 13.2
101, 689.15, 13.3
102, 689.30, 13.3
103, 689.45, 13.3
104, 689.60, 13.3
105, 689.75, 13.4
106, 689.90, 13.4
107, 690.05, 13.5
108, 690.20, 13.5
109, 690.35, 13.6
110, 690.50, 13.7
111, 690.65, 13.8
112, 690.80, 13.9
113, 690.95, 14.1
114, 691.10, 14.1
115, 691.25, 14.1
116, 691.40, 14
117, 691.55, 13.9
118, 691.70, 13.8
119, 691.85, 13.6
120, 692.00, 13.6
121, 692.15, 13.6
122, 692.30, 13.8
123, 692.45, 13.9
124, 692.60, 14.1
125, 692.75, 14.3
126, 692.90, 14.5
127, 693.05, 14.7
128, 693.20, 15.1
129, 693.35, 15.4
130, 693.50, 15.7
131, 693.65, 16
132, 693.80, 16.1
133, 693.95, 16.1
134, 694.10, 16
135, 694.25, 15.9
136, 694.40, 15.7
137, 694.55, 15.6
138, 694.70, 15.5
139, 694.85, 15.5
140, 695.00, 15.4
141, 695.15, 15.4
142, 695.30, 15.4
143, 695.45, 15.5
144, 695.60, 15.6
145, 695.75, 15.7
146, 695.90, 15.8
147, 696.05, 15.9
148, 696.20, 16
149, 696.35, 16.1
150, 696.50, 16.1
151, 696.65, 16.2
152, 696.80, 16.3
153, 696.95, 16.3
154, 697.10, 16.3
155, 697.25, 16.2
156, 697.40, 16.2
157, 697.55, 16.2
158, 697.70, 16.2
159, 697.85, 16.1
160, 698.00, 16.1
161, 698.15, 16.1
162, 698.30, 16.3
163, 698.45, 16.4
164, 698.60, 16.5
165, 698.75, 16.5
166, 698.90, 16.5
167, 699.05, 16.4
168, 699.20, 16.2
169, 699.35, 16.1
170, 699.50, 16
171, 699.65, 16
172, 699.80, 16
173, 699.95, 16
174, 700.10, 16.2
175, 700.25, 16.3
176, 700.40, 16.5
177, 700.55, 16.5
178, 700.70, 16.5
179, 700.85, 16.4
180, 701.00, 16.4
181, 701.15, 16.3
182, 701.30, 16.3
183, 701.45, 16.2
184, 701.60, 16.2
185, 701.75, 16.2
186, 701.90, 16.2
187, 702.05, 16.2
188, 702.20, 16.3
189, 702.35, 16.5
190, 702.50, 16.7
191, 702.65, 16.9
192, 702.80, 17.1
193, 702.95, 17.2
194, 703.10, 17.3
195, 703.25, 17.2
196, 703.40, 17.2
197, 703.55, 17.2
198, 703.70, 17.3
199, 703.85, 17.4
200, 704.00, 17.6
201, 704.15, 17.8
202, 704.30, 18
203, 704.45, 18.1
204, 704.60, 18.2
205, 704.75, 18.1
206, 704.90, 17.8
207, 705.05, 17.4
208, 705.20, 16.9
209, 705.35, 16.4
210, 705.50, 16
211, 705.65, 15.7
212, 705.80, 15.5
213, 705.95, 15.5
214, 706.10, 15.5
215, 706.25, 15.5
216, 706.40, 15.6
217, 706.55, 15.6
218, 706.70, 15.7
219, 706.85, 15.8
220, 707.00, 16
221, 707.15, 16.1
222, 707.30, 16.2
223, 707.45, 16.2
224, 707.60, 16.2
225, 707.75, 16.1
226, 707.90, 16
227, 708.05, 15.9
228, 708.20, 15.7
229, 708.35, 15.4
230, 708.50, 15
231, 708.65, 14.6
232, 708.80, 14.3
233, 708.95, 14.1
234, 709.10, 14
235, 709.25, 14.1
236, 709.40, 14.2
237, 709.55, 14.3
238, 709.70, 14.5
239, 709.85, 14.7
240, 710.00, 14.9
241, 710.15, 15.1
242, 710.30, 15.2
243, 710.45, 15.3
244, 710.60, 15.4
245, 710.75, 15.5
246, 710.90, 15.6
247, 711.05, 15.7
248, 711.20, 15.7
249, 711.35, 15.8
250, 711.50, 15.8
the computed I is 0.054 mag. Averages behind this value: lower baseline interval 12.9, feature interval 13.2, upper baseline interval 16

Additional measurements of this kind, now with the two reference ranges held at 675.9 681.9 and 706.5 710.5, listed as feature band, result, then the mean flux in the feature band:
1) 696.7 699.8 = -0.129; 16.2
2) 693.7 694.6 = -0.131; 15.9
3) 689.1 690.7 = 0.024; 13.5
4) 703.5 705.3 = -0.183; 17.6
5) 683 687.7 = 0.025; 13.1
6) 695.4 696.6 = -0.116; 15.9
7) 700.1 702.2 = -0.117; 16.3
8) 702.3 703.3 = -0.152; 17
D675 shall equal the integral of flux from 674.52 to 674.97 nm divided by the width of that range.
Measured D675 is 13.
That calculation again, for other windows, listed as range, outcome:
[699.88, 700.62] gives 16.3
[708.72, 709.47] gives 14.1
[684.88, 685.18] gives 13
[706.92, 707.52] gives 16.1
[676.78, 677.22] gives 13.3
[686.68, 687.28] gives 12.8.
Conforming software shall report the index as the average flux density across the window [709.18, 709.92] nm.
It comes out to 14.4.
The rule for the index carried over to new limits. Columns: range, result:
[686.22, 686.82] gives 13.1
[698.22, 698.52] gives 16.3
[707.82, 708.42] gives 15.8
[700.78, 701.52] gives 16.3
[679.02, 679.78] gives 12.6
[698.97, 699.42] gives 16.2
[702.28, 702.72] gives 16.7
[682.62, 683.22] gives 13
